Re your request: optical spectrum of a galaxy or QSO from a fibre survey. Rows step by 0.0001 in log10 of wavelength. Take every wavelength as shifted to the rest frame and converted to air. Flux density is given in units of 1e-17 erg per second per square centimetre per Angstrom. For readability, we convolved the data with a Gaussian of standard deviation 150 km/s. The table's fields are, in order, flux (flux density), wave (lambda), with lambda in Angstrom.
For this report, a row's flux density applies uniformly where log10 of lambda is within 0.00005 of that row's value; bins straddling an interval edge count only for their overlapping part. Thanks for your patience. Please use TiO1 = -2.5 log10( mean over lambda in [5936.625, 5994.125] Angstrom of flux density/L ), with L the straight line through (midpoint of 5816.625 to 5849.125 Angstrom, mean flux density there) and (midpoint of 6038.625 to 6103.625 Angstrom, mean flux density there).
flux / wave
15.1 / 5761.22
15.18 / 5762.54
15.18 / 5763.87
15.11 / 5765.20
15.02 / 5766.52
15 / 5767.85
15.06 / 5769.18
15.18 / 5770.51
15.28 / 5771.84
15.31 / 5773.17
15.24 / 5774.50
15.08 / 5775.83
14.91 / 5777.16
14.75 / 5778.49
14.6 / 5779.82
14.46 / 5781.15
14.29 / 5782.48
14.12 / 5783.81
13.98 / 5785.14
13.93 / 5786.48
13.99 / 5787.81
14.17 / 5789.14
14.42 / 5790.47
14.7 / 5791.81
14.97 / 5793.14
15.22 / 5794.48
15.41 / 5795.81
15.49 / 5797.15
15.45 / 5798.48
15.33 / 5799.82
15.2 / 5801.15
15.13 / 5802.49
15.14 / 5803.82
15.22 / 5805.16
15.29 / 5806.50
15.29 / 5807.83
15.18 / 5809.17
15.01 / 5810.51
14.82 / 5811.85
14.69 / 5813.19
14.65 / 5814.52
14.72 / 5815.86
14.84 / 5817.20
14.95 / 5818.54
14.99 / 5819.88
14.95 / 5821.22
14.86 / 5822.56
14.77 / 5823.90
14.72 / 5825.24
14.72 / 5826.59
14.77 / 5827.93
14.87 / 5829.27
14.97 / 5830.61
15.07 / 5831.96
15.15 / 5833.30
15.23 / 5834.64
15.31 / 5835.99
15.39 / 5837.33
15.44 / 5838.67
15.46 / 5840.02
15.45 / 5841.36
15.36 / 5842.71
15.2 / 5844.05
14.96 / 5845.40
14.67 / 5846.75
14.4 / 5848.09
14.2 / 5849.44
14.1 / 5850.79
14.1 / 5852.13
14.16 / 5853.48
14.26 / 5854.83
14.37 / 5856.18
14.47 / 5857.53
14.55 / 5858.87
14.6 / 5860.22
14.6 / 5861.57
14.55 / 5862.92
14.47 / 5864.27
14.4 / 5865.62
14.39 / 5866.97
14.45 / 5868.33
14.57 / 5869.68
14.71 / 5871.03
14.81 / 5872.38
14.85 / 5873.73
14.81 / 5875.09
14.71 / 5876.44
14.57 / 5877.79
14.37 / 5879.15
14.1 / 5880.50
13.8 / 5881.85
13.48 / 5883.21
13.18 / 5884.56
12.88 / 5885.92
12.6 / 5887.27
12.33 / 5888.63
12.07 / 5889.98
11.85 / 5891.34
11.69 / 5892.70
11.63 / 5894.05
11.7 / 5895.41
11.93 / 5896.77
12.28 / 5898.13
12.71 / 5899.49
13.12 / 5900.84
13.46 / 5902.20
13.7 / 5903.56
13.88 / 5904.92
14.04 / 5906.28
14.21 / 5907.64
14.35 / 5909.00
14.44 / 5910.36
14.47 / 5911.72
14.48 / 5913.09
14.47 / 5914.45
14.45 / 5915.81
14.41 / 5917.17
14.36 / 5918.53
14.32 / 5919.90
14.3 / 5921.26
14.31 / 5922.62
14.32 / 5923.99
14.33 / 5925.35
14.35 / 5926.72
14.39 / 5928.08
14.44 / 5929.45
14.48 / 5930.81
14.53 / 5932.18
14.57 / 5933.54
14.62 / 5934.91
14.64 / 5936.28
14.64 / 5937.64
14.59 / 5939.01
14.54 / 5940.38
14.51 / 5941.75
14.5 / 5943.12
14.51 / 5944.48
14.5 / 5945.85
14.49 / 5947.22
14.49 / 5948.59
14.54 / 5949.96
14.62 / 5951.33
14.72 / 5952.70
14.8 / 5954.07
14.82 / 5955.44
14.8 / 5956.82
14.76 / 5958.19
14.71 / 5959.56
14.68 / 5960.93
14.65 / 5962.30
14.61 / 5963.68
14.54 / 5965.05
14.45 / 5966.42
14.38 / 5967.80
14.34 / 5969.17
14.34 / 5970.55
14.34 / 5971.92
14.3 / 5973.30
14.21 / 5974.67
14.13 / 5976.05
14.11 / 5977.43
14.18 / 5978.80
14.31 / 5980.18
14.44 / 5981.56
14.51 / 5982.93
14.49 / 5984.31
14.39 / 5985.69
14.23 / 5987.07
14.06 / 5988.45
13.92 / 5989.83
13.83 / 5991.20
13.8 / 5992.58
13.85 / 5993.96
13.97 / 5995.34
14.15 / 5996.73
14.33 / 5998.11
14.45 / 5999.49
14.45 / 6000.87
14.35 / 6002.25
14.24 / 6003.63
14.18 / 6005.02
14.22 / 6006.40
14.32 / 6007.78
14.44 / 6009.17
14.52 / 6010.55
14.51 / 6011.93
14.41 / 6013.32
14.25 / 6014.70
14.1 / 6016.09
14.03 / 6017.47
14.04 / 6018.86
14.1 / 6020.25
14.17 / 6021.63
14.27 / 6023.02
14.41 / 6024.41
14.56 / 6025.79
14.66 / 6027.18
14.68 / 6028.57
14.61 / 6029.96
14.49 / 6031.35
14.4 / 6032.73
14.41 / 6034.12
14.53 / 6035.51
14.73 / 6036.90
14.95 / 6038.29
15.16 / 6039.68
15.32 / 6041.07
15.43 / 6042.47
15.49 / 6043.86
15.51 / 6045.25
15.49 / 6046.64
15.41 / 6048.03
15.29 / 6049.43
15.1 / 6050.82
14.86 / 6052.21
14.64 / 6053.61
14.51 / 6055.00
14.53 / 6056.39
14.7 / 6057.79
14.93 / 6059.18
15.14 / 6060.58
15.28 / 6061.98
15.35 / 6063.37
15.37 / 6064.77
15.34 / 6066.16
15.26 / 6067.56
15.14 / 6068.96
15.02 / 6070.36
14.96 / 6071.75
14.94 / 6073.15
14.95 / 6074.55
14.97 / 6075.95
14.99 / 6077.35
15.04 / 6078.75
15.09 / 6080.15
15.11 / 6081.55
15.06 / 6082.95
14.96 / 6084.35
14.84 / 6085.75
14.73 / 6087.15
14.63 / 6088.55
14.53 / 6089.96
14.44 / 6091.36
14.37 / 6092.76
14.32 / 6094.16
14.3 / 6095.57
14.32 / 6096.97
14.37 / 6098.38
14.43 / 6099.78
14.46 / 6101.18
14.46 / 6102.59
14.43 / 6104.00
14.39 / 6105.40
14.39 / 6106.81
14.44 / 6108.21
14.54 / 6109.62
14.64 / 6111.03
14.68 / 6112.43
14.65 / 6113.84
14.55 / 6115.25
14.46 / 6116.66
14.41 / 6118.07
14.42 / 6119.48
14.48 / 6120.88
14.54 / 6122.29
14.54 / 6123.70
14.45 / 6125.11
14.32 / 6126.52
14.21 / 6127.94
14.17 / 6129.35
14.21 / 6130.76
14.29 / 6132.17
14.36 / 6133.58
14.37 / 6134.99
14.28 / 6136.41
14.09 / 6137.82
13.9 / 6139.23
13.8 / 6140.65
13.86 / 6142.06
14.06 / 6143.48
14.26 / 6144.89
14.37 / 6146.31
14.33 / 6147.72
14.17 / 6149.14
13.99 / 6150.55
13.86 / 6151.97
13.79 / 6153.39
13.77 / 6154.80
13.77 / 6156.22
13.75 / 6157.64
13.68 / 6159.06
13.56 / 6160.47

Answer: 0.04 mag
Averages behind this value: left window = 15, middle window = 14.4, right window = 14.9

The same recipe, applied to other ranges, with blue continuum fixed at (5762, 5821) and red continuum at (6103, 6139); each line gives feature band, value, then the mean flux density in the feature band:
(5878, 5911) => 0.129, 13.1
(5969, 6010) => 0.029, 14.2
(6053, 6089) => -0.037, 15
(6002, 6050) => -0.005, 14.6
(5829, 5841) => -0.028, 15.2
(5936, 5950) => 0.010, 14.5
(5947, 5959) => -0.001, 14.7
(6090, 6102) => 0.004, 14.4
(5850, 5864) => 0.032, 14.4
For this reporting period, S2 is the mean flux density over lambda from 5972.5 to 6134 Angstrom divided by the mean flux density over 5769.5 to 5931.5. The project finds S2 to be 1.0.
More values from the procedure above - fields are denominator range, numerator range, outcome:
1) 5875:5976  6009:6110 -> 1.05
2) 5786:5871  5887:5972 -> 0.95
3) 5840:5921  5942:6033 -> 1.03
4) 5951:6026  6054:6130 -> 1.02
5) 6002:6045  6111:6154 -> 0.98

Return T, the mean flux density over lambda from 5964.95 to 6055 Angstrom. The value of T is 14.5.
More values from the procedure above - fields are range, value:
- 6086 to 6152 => 14.4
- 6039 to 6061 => 15.1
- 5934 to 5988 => 14.5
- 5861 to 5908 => 13.6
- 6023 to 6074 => 15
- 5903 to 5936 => 14.3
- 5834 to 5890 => 14.4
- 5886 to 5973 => 14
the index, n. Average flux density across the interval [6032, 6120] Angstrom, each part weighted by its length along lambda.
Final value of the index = 14.8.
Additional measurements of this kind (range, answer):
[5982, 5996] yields 14.1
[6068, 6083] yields 15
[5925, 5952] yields 14.5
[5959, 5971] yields 14.5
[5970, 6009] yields 14.2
